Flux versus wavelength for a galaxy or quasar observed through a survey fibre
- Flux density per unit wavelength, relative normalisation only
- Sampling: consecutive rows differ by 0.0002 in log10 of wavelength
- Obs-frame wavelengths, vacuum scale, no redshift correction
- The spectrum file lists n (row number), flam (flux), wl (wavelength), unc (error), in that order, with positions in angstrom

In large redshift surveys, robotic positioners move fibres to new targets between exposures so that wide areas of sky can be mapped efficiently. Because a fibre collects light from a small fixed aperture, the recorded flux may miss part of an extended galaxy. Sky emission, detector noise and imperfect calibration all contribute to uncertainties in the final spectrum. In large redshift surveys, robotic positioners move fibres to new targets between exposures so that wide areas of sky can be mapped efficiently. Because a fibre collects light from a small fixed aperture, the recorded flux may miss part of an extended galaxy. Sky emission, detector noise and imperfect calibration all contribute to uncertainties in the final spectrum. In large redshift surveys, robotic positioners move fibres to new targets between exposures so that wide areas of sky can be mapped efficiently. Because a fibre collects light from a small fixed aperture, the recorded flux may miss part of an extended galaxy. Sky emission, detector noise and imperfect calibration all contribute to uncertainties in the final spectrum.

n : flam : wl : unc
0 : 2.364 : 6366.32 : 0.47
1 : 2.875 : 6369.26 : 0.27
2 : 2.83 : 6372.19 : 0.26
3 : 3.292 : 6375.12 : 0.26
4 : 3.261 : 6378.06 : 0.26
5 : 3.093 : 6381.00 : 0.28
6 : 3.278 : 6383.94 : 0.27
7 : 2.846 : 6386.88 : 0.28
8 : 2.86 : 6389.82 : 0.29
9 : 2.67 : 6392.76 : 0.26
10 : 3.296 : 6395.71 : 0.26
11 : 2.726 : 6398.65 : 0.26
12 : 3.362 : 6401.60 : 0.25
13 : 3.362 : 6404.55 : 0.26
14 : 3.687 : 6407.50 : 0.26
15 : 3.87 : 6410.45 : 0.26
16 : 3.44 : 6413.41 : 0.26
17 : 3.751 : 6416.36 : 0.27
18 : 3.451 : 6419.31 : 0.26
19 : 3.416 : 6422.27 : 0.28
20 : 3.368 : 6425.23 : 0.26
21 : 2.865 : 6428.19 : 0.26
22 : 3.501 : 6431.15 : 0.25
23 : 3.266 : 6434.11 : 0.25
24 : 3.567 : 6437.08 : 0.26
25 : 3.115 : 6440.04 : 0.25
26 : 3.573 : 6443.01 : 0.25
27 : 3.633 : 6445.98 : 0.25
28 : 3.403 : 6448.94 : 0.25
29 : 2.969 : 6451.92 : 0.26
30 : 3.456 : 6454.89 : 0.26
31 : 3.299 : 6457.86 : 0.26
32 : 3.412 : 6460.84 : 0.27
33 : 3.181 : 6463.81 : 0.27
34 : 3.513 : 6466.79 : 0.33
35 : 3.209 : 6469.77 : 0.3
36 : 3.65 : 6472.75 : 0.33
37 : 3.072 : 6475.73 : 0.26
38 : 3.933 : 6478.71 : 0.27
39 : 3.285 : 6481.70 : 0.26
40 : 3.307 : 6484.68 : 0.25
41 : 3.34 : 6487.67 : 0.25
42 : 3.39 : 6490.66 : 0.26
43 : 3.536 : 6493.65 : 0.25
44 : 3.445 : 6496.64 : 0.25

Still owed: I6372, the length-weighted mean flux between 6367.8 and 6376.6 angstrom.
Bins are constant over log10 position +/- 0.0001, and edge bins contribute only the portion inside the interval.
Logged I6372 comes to 3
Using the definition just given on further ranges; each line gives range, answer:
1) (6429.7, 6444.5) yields 3.4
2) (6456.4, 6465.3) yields 3.3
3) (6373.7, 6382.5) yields 3.21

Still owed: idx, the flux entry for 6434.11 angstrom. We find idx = 3.266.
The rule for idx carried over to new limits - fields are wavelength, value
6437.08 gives 3.567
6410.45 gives 3.87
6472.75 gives 3.65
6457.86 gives 3.299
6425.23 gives 3.368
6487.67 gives 3.34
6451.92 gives 2.969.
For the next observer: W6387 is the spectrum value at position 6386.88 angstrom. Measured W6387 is 2.846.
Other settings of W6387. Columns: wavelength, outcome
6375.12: 3.292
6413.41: 3.44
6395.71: 3.296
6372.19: 2.83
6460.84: 3.412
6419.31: 3.451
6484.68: 3.307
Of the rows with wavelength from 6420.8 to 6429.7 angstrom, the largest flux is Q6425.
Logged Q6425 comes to 3.416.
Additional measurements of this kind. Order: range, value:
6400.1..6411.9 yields 3.87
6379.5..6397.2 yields 3.296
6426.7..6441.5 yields 3.567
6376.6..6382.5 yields 3.261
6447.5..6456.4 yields 3.456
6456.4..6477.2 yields 3.65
